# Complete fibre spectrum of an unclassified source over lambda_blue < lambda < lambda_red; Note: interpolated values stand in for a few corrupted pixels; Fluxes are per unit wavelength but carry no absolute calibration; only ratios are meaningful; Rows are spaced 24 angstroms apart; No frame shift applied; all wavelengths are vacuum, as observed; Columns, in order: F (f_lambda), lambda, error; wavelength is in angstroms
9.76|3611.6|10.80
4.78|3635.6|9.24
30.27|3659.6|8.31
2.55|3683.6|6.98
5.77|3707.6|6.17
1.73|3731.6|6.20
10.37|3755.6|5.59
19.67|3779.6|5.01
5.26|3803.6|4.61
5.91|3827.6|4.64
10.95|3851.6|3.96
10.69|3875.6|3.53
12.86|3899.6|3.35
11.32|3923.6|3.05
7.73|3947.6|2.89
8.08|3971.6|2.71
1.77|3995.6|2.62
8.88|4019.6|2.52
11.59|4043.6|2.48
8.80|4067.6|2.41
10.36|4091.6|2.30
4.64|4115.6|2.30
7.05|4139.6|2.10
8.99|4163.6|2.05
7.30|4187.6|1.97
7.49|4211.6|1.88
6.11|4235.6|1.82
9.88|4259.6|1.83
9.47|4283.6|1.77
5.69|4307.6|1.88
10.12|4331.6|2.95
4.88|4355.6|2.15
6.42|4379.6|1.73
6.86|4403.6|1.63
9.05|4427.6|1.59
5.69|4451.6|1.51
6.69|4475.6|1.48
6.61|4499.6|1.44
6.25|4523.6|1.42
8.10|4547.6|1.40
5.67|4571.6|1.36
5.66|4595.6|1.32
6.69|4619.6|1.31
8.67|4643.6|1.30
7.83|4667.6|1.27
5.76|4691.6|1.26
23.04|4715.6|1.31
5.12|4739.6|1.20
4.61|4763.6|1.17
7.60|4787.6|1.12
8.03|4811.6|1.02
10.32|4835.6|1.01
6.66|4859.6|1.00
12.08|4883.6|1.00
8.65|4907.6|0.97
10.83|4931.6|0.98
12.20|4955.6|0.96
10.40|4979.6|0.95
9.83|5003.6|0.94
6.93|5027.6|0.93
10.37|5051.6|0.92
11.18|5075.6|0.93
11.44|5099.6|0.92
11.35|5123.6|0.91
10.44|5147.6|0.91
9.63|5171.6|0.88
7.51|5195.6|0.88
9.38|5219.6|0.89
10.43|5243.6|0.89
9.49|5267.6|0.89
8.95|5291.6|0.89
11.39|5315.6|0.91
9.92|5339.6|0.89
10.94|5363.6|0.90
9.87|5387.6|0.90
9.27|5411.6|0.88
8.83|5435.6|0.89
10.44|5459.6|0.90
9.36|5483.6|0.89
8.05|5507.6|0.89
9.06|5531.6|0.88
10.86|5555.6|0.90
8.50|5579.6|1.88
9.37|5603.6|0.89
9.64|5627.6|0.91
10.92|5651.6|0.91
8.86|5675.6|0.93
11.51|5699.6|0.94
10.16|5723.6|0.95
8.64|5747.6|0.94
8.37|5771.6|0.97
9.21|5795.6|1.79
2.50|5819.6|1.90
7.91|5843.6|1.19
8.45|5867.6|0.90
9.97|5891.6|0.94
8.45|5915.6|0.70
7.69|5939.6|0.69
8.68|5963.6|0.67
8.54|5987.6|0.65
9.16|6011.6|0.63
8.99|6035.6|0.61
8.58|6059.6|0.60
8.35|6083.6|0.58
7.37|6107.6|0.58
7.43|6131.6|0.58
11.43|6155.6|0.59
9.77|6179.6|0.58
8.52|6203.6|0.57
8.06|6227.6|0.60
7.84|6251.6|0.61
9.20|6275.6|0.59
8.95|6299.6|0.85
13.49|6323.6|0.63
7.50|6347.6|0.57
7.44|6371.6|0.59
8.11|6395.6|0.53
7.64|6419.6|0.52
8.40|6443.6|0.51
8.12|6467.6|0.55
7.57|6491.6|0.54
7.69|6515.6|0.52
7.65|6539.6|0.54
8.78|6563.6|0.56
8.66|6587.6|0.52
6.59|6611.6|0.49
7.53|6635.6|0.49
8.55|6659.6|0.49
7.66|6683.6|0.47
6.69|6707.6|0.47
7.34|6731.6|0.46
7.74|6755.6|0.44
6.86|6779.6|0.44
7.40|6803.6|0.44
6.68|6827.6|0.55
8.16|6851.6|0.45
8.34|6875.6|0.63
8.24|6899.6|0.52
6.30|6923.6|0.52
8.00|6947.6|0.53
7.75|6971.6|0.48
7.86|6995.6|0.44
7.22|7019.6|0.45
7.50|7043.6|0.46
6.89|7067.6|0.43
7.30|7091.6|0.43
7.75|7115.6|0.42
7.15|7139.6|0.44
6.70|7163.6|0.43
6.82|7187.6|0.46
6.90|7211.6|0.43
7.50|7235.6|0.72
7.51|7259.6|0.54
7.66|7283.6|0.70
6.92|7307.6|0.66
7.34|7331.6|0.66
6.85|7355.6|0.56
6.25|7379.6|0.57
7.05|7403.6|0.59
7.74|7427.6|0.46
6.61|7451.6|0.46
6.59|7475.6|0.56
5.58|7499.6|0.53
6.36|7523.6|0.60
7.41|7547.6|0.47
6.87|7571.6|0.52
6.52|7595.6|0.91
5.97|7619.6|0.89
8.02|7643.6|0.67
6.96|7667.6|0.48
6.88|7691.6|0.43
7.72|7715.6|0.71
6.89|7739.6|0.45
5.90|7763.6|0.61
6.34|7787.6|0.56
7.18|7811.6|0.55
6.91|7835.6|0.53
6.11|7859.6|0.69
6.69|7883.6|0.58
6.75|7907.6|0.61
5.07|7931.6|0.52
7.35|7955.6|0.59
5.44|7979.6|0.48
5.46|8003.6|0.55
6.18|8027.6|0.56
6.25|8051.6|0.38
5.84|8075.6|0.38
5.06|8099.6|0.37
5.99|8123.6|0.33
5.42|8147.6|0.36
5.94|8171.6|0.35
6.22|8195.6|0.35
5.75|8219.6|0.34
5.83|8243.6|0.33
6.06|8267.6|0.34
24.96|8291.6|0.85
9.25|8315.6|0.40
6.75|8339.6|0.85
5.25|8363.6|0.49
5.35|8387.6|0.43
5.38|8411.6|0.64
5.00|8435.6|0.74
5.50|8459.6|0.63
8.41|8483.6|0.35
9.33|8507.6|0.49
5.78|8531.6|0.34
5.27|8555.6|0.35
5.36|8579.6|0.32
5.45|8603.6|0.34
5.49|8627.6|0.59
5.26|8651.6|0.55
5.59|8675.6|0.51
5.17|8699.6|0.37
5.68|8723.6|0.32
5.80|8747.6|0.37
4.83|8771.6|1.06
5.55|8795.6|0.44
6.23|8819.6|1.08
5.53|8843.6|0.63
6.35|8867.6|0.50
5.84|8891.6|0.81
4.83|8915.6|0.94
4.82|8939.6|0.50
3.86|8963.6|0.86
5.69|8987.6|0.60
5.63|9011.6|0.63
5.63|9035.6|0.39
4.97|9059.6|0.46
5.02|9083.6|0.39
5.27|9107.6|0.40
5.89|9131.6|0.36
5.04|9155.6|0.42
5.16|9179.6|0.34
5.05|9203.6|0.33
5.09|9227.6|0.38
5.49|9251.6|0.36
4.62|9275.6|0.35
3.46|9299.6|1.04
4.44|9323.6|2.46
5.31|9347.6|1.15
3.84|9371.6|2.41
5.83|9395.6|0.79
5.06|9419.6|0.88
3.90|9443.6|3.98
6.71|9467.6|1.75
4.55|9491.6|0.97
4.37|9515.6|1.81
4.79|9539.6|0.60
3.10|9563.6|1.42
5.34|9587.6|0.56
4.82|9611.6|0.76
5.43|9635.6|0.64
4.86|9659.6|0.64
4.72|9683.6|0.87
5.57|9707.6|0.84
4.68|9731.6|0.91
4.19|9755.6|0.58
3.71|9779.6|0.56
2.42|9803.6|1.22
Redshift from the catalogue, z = 0.26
